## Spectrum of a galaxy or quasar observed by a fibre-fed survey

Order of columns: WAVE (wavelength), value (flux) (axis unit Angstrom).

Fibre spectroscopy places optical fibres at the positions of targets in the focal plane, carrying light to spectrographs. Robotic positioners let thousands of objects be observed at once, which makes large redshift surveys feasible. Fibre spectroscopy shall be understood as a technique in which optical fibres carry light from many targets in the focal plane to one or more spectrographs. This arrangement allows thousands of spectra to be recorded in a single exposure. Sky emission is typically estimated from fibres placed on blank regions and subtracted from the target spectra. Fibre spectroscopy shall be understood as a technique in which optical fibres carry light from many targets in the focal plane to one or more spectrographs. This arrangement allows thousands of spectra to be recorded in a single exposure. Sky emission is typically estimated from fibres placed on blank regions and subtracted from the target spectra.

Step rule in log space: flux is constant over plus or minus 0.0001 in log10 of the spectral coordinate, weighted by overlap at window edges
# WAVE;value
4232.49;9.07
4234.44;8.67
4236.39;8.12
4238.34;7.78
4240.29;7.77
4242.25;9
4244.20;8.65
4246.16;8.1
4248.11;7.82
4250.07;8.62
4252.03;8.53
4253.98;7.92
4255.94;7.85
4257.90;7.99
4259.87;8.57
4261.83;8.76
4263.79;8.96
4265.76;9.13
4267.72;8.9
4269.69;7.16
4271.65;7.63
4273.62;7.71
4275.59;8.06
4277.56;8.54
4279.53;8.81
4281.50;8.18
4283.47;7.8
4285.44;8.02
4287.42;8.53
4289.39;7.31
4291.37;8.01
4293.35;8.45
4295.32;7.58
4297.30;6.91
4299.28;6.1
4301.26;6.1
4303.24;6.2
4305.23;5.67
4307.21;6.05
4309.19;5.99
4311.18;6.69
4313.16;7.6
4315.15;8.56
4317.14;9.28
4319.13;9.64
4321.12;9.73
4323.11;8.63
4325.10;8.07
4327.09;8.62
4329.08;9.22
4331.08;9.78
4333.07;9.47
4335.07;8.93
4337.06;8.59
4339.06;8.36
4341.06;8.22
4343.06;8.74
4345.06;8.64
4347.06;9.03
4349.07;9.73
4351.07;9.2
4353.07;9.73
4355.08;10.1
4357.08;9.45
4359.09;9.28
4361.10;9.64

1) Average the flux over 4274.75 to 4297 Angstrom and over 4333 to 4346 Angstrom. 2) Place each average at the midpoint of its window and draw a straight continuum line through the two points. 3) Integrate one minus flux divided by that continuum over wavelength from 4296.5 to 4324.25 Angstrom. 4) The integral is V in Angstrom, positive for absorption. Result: 3.2 Angstrom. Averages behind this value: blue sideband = 8.08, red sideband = 8.65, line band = 7.38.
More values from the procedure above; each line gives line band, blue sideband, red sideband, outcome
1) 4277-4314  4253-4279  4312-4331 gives 5.54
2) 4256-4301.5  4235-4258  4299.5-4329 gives -0.31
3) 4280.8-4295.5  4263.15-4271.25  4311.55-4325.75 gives 0.96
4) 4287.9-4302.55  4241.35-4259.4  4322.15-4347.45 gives 2.25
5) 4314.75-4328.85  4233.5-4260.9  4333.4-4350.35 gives -0.44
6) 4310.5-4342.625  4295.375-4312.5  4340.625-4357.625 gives -4.10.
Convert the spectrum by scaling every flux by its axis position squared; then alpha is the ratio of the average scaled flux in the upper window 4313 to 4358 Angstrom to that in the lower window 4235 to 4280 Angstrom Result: 1.1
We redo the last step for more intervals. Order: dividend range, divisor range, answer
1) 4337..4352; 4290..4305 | 1.29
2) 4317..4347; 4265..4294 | 1.12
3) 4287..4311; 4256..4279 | 0.84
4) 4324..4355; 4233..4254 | 1.13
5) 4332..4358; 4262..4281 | 1.13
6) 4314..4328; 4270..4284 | 1.13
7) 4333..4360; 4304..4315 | 1.41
